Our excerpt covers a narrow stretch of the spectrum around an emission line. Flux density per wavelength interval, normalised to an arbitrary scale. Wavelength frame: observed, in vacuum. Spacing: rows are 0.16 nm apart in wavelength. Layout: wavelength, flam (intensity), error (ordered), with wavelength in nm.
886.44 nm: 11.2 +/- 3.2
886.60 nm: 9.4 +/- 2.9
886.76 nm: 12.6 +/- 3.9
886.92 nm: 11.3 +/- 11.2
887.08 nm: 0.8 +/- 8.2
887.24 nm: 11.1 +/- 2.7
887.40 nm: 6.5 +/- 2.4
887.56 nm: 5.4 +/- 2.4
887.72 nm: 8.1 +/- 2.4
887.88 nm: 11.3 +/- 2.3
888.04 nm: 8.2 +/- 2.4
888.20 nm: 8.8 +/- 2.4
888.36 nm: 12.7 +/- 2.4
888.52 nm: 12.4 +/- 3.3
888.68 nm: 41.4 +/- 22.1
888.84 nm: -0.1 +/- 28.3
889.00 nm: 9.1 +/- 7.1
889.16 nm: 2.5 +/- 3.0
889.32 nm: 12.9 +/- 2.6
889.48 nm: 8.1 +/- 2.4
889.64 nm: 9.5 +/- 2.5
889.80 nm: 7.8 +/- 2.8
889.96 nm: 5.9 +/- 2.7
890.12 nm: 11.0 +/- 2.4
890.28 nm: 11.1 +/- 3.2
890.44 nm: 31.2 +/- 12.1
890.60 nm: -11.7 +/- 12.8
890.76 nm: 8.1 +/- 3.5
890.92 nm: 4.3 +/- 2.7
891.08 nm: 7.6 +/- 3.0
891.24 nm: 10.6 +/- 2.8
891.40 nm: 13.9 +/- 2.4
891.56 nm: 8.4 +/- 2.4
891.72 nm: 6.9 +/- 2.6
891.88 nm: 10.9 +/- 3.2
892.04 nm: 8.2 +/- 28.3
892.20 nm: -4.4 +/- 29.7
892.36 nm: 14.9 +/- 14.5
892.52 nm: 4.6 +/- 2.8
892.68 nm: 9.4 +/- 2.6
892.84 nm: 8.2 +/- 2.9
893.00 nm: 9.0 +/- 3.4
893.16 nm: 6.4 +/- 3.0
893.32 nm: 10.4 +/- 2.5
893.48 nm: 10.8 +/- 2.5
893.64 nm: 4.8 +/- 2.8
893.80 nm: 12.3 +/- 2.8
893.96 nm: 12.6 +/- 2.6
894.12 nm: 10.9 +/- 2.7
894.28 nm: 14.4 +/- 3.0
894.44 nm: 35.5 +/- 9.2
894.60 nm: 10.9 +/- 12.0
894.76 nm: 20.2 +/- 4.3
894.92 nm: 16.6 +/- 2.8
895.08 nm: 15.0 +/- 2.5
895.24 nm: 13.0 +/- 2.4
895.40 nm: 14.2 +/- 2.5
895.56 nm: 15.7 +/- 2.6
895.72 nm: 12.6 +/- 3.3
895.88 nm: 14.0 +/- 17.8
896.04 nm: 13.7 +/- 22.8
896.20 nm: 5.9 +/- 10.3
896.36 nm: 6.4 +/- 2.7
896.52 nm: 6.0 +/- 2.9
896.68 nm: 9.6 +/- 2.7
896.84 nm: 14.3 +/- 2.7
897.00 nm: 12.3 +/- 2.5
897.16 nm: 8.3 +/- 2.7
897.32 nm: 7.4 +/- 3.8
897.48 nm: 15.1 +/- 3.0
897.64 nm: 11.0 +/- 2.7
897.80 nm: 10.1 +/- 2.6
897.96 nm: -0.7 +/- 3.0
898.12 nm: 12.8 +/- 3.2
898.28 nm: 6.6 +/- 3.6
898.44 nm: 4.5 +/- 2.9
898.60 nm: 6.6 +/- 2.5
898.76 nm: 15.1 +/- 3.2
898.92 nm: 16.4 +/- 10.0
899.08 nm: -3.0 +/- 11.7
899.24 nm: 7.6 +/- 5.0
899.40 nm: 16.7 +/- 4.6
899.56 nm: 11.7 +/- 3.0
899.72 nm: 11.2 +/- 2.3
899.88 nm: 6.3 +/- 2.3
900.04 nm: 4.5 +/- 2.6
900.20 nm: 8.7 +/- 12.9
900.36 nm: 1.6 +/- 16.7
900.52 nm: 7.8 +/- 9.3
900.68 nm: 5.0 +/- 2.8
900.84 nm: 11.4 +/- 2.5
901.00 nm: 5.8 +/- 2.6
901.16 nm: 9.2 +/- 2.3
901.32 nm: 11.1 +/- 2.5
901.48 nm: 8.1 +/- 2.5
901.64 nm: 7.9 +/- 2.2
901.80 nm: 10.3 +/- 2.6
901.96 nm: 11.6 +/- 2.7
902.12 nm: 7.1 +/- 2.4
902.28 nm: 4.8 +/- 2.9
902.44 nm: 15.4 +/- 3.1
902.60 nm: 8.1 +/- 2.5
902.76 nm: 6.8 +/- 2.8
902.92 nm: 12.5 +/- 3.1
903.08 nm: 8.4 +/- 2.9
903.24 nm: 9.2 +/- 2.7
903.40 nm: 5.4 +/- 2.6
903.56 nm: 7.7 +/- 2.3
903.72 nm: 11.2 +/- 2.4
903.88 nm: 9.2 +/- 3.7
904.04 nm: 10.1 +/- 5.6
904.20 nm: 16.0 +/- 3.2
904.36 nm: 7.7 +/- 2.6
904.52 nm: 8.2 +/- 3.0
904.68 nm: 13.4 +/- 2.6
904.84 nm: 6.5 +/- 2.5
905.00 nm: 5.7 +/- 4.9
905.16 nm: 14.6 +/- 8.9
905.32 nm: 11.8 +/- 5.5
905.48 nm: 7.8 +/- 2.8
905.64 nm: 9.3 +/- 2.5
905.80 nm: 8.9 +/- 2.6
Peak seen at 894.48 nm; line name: [O III] 5007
